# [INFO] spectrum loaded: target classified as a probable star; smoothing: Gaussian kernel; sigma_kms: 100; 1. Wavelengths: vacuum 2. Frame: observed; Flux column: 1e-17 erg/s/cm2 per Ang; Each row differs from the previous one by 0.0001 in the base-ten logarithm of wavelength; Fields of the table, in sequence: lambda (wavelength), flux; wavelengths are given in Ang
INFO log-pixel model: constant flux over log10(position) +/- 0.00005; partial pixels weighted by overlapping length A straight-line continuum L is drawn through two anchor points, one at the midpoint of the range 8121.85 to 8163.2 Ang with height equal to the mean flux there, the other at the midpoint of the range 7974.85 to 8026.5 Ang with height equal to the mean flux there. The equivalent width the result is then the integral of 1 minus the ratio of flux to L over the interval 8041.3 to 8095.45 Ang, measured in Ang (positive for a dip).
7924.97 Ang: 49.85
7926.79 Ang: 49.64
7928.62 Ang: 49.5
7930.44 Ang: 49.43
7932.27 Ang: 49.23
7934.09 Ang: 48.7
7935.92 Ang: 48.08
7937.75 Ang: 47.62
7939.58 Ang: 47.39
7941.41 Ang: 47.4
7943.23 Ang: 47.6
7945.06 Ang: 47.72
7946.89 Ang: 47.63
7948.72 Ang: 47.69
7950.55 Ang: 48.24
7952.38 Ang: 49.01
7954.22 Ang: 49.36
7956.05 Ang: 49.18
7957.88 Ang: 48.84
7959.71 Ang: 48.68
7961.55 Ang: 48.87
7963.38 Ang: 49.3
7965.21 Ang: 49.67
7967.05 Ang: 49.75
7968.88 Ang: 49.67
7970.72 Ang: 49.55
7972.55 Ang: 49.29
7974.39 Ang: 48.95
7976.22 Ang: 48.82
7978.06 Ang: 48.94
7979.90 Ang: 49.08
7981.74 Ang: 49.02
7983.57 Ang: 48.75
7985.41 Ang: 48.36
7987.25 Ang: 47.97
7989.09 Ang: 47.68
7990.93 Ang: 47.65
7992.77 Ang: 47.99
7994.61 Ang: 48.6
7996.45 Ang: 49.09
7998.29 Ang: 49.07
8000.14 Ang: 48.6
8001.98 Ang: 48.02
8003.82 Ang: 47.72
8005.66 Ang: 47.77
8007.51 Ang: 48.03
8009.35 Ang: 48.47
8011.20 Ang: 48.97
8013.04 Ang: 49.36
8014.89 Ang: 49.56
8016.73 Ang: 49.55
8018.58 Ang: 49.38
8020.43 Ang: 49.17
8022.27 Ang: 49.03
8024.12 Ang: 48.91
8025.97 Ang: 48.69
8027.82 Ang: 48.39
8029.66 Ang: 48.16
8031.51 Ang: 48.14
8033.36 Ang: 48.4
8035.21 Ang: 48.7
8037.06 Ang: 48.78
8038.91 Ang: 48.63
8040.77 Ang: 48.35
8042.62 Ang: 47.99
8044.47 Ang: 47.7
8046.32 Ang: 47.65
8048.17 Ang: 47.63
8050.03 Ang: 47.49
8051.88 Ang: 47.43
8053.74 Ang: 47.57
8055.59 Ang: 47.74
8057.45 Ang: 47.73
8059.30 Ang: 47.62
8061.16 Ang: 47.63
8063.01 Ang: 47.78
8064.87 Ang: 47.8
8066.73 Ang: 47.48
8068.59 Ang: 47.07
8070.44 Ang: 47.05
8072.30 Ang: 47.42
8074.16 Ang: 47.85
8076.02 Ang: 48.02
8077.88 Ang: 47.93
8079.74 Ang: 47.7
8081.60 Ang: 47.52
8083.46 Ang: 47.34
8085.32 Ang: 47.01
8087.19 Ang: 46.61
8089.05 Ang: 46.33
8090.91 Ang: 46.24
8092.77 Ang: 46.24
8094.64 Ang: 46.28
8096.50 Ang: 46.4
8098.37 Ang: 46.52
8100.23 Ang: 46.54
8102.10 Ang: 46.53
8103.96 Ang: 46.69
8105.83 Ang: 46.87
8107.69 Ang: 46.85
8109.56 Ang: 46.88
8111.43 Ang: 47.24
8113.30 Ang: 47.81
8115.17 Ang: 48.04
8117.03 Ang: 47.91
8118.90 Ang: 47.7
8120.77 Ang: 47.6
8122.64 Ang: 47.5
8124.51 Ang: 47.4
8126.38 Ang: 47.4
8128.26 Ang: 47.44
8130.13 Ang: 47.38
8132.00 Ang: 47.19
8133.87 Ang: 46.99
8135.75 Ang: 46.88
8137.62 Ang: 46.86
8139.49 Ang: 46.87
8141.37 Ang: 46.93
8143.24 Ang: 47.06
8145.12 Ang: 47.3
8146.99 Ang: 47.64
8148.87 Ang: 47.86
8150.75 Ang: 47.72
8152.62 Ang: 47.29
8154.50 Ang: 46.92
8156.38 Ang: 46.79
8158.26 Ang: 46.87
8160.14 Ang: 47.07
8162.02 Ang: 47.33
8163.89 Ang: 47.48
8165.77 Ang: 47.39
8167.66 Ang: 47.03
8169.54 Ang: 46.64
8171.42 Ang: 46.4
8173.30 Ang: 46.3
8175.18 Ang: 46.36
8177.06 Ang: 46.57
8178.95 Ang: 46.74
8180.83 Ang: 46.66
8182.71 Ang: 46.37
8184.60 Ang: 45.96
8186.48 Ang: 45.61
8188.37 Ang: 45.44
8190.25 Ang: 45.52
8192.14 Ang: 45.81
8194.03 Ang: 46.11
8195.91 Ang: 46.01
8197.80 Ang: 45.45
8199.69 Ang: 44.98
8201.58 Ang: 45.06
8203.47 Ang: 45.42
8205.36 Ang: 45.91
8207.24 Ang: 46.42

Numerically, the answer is 0.7 Ang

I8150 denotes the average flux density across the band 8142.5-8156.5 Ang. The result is 47.3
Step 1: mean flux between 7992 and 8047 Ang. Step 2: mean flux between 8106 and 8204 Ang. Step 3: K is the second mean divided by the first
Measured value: 1.0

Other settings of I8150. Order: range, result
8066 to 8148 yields 47.1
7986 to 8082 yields 48.2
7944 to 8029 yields 48.7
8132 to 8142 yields 46.9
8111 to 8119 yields 47.8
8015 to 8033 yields 48.9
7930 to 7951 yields 48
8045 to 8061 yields 47.6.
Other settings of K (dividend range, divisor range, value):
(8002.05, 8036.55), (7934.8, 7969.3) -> 1.00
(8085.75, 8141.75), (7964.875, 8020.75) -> 0.96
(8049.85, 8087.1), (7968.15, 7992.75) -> 0.98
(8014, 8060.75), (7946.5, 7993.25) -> 0.99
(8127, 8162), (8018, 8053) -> 0.98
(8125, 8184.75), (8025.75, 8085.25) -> 0.98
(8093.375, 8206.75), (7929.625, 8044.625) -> 0.96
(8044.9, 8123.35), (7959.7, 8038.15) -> 0.97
